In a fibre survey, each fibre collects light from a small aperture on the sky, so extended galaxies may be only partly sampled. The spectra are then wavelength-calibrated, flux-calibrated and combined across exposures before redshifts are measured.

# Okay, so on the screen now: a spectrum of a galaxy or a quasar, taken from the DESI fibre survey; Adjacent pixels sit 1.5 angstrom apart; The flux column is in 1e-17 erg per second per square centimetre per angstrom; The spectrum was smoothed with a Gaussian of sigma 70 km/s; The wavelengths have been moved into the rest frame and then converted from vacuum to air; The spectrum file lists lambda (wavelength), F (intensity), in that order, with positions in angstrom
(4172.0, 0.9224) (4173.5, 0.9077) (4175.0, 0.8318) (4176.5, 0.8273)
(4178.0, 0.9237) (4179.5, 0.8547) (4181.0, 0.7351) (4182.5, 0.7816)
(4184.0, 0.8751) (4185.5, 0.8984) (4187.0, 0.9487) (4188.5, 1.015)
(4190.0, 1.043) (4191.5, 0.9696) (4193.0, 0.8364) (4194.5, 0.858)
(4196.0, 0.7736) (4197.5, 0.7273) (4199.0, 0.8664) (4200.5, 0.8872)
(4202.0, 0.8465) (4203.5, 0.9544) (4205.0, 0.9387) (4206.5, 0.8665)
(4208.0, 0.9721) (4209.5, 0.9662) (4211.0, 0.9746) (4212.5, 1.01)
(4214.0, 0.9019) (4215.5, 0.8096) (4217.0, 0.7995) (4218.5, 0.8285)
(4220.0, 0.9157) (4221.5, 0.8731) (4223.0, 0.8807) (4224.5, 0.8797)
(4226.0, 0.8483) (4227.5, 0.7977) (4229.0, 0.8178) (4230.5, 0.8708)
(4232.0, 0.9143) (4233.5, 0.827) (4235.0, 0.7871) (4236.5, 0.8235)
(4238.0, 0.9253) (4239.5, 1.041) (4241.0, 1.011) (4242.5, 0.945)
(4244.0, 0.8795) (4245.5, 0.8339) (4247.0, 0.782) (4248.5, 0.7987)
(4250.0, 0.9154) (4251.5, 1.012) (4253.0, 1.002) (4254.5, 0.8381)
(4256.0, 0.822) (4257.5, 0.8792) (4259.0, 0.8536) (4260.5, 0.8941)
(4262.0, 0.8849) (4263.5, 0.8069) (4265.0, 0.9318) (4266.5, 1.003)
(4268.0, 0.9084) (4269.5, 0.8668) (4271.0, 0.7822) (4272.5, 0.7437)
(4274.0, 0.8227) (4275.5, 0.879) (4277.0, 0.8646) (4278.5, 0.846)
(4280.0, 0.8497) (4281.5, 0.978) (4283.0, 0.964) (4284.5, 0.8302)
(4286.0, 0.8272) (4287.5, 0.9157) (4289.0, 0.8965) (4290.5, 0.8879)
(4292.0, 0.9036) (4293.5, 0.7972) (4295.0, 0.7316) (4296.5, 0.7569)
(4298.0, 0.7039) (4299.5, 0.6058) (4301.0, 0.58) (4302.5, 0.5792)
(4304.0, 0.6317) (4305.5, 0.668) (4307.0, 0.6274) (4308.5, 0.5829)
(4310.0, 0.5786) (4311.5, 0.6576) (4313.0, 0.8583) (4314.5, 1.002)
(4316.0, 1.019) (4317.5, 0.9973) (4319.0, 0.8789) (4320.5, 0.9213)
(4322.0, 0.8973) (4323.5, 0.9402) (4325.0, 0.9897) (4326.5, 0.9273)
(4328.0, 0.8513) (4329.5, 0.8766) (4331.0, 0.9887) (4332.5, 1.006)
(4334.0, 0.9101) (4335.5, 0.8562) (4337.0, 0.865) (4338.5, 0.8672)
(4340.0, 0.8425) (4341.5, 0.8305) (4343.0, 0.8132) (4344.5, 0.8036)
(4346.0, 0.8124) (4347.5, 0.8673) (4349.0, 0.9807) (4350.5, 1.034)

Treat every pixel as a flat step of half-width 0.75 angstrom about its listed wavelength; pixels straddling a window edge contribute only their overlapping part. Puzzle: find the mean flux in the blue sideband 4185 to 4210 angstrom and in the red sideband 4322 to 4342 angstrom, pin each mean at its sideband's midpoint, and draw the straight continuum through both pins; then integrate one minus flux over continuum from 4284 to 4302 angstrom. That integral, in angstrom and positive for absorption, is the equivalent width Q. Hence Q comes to 2.42 angstrom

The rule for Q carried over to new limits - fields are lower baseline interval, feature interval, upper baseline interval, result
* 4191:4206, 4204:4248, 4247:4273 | -0.8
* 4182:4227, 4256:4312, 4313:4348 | 6.2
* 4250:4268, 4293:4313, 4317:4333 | 5.7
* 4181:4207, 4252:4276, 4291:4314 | -3.6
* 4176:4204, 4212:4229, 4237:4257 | 0.5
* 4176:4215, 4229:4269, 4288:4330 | -2.0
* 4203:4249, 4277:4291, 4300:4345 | -0.6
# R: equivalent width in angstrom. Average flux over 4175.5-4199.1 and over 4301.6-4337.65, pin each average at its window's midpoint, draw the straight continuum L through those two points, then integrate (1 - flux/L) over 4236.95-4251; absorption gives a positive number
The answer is -0.8 angstrom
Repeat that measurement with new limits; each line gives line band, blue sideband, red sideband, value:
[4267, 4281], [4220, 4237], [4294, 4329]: -0.6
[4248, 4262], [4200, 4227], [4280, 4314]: -1.1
